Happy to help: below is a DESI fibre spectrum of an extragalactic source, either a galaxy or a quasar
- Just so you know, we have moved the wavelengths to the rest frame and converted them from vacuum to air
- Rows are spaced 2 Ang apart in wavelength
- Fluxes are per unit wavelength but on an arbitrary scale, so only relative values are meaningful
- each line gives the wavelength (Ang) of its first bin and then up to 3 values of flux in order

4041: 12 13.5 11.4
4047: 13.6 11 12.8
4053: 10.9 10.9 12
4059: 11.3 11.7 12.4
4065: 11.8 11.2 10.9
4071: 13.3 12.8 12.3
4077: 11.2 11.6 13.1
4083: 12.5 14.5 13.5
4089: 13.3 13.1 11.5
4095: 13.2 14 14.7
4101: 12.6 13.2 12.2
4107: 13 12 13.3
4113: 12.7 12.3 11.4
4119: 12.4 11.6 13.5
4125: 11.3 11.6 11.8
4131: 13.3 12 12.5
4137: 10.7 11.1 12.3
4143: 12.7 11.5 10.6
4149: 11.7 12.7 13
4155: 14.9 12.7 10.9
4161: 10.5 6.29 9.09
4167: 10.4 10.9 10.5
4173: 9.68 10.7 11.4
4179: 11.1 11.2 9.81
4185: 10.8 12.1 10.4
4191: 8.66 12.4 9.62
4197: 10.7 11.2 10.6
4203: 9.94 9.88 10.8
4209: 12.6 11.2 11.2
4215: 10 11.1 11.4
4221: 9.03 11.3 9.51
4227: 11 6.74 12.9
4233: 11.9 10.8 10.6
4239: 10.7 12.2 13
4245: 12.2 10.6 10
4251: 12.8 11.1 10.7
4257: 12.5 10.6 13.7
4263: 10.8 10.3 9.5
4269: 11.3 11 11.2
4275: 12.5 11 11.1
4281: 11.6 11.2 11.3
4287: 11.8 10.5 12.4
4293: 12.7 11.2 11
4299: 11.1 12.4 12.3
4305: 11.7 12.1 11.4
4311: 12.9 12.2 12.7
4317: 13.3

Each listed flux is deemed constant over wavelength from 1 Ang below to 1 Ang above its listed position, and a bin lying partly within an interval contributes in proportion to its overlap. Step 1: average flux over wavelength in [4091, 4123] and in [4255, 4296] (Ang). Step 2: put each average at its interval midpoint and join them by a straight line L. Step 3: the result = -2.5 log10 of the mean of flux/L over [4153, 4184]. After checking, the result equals 0.14 mag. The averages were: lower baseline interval 12.7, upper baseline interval 11.4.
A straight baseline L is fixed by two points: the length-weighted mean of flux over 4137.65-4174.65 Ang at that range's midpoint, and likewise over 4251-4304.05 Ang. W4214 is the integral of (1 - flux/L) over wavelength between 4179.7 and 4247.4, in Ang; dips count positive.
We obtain 2.8 Ang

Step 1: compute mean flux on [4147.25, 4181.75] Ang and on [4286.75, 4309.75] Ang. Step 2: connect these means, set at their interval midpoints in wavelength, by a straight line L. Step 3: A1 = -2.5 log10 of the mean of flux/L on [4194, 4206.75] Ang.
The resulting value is 0.09 mag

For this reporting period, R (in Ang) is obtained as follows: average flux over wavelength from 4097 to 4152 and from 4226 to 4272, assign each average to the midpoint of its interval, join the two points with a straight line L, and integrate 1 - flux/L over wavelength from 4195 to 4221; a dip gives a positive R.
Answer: 1.7 Ang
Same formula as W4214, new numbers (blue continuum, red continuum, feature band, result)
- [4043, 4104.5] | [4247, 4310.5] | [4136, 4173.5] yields 2.7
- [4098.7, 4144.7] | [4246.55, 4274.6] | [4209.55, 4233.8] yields 1.8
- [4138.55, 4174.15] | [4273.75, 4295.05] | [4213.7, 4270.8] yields 2.2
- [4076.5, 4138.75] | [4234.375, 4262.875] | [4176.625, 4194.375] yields 1.7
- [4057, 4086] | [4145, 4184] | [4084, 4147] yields -4.9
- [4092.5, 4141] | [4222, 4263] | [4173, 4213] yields 3.1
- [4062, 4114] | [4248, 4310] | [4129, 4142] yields 0.4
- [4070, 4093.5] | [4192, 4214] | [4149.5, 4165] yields 0.3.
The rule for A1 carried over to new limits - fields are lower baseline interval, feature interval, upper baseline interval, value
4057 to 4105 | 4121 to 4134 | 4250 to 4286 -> 0.006 mag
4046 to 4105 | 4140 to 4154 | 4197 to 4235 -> -0.048 mag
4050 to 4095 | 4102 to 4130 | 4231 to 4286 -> -0.025 mag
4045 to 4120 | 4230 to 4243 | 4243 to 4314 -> 0.008 mag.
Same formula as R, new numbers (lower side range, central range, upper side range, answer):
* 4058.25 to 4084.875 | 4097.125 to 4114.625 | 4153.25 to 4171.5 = -2.09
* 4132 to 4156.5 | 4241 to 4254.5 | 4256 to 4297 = -0.07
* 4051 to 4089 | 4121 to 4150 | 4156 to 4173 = -3.06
